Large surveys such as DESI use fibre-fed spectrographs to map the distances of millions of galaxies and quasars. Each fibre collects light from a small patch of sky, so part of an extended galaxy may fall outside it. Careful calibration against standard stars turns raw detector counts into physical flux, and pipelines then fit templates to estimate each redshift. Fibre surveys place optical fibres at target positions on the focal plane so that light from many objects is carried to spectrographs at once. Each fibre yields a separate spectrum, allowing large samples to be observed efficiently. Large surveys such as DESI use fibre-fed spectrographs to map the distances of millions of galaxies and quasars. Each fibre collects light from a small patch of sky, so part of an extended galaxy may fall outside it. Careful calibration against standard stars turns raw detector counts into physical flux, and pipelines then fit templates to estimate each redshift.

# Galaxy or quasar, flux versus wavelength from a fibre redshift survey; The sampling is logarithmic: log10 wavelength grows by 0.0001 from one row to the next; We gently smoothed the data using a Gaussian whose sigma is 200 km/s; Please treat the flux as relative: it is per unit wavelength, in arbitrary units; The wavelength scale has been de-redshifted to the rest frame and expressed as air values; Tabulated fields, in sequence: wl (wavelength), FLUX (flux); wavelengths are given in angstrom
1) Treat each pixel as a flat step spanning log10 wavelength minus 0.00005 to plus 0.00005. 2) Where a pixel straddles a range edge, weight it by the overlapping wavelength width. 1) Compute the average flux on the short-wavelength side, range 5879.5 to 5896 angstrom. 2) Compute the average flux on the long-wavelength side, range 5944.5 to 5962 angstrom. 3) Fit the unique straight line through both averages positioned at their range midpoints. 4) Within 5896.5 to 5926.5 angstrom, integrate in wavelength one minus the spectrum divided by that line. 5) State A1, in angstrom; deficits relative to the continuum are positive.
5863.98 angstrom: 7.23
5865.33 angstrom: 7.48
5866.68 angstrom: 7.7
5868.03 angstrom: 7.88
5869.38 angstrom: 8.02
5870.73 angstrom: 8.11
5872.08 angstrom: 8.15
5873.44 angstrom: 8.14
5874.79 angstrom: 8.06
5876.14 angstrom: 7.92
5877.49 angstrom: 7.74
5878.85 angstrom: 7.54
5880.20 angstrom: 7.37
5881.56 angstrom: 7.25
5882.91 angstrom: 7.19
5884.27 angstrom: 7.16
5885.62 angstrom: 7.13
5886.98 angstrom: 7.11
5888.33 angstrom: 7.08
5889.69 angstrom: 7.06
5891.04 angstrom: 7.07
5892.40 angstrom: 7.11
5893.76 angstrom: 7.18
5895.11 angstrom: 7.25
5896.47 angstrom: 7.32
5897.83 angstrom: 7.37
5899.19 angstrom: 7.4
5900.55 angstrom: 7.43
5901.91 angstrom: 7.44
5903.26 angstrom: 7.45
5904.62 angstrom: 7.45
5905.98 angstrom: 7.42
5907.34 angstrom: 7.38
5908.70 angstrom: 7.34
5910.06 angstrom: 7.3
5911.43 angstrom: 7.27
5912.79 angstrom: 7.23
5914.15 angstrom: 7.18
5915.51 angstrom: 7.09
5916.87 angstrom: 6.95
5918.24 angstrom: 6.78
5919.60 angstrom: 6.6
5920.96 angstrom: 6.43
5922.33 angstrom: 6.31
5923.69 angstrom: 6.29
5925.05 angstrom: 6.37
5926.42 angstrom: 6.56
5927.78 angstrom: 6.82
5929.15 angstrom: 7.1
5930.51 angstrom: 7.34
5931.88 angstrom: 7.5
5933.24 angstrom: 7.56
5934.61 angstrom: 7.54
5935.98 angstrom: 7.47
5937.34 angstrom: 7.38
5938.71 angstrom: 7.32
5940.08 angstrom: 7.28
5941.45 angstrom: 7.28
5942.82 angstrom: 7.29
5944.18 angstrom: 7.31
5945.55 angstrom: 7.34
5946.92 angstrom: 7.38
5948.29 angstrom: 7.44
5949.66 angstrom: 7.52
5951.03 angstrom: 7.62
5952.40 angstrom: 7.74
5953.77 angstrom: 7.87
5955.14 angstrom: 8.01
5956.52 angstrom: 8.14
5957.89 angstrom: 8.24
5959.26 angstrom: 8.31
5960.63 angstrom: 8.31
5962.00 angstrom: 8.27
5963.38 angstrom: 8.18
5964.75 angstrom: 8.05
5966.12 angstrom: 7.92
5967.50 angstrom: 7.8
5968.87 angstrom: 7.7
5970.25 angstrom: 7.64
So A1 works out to 1.4 angstrom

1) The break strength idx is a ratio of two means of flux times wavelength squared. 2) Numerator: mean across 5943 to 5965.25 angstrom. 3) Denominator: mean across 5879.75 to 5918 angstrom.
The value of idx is 1.10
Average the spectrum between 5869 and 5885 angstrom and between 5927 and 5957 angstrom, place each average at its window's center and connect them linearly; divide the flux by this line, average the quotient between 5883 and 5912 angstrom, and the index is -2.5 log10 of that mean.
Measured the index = 0.05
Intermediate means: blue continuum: 7.71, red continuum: 7.46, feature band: 7.27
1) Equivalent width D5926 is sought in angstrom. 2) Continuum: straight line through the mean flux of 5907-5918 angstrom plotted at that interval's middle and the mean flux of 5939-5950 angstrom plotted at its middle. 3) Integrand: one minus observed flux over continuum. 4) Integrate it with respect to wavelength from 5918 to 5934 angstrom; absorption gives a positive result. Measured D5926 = 1.0 angstrom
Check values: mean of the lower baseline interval 7.19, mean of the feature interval 6.81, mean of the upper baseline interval 7.35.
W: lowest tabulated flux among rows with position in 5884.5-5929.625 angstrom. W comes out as 6.29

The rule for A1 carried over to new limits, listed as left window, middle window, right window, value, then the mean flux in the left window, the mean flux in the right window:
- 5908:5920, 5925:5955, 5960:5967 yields 1.1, 7.09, 8.13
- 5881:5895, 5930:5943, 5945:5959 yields 0.3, 7.14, 7.75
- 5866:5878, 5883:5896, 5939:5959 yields 1.3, 7.98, 7.61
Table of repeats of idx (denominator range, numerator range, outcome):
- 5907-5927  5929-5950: 1.08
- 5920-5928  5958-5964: 1.30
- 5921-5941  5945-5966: 1.13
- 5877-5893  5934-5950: 1.04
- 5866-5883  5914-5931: 0.88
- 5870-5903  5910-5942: 0.96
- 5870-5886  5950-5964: 1.08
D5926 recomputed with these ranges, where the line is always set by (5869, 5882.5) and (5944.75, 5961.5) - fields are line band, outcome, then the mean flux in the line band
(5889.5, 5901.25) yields 0.85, 7.25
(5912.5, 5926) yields 1.93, 6.71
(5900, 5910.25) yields 0.54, 7.41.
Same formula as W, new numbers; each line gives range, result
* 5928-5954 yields 7.1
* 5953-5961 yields 7.87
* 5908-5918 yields 6.95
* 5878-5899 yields 7.06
